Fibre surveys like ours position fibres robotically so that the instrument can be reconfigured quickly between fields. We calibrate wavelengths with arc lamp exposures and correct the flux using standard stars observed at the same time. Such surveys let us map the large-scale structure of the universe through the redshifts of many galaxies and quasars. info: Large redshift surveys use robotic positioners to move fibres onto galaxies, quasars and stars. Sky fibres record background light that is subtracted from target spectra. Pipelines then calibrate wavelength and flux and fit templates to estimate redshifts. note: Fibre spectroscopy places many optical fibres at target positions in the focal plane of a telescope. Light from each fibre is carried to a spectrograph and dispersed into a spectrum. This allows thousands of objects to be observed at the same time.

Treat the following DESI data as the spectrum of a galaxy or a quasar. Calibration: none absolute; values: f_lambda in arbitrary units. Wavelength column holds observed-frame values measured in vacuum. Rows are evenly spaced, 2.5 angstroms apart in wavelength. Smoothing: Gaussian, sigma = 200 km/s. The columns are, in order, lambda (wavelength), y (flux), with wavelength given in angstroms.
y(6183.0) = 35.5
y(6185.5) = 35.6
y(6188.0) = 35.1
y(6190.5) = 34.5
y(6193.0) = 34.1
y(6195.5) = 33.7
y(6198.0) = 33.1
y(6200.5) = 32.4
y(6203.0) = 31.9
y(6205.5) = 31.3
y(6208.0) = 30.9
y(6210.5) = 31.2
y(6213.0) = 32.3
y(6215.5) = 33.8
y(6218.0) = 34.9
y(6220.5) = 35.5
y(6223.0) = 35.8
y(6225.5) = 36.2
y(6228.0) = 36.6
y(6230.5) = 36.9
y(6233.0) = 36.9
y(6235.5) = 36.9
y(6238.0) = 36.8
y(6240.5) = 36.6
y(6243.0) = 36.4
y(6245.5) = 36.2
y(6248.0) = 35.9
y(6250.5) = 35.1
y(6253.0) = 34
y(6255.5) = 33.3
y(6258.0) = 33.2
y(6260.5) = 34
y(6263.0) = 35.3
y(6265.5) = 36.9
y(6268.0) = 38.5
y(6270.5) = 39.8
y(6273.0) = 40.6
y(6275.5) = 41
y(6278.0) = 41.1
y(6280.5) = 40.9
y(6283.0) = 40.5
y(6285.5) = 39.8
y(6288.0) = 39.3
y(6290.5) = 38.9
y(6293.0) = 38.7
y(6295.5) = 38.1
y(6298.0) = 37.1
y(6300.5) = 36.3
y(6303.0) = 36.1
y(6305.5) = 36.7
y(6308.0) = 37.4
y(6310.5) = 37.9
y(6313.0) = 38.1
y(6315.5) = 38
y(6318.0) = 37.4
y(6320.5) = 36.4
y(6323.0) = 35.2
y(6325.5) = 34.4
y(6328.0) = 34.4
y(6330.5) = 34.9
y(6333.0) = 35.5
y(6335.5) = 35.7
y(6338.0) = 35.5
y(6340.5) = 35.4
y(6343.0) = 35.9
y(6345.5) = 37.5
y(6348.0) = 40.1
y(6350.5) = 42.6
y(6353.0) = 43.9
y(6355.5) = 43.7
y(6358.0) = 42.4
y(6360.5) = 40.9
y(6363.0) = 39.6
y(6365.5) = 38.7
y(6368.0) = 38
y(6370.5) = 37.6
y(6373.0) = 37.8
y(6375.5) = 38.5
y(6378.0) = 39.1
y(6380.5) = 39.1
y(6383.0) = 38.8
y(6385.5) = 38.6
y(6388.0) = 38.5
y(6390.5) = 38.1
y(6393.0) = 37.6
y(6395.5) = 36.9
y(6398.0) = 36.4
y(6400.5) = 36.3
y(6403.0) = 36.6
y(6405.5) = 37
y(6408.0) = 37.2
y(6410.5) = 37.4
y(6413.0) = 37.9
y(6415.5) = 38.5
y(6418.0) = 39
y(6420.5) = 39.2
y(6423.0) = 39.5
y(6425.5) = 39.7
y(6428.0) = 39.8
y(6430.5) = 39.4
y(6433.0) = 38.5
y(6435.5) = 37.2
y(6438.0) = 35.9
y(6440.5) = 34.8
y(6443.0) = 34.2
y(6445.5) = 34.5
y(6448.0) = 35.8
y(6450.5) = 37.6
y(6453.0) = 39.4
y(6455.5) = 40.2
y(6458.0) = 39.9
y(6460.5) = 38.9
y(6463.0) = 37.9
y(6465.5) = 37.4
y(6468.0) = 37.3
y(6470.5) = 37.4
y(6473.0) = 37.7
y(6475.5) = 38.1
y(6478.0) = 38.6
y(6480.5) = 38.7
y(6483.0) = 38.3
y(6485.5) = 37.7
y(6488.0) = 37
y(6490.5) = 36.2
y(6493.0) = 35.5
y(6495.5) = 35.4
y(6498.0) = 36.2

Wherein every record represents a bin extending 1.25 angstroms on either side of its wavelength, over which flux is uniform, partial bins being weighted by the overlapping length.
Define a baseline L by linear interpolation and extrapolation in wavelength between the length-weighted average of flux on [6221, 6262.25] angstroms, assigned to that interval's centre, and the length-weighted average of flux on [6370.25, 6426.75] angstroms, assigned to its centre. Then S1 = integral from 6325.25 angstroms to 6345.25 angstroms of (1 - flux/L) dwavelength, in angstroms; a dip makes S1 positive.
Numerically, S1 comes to 0.9 angstroms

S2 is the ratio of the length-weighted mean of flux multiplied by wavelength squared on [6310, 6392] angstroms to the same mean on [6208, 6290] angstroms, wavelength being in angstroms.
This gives 1.08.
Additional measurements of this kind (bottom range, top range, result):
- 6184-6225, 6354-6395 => 1.23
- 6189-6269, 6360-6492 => 1.16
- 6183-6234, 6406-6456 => 1.19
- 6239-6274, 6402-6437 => 1.12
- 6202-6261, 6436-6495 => 1.16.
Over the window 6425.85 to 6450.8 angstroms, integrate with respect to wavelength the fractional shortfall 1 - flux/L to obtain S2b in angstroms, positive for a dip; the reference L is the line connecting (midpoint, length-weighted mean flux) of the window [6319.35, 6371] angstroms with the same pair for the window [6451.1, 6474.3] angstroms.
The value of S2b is 1.0 angstroms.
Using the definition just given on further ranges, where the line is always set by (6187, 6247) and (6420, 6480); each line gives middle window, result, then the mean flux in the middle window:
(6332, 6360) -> -2.0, 39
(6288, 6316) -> -1.5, 37.6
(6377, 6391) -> -0.7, 38.7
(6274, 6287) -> -1.9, 40.6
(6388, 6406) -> 0.0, 37.1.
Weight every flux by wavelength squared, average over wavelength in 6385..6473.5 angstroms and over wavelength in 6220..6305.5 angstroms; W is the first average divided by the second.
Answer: 1.1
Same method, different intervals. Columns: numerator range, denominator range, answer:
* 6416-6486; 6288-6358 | 1.05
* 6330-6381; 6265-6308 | 1.02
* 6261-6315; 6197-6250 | 1.13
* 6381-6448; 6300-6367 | 1.02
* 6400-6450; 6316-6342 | 1.09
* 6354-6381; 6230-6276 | 1.13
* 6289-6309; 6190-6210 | 1.18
